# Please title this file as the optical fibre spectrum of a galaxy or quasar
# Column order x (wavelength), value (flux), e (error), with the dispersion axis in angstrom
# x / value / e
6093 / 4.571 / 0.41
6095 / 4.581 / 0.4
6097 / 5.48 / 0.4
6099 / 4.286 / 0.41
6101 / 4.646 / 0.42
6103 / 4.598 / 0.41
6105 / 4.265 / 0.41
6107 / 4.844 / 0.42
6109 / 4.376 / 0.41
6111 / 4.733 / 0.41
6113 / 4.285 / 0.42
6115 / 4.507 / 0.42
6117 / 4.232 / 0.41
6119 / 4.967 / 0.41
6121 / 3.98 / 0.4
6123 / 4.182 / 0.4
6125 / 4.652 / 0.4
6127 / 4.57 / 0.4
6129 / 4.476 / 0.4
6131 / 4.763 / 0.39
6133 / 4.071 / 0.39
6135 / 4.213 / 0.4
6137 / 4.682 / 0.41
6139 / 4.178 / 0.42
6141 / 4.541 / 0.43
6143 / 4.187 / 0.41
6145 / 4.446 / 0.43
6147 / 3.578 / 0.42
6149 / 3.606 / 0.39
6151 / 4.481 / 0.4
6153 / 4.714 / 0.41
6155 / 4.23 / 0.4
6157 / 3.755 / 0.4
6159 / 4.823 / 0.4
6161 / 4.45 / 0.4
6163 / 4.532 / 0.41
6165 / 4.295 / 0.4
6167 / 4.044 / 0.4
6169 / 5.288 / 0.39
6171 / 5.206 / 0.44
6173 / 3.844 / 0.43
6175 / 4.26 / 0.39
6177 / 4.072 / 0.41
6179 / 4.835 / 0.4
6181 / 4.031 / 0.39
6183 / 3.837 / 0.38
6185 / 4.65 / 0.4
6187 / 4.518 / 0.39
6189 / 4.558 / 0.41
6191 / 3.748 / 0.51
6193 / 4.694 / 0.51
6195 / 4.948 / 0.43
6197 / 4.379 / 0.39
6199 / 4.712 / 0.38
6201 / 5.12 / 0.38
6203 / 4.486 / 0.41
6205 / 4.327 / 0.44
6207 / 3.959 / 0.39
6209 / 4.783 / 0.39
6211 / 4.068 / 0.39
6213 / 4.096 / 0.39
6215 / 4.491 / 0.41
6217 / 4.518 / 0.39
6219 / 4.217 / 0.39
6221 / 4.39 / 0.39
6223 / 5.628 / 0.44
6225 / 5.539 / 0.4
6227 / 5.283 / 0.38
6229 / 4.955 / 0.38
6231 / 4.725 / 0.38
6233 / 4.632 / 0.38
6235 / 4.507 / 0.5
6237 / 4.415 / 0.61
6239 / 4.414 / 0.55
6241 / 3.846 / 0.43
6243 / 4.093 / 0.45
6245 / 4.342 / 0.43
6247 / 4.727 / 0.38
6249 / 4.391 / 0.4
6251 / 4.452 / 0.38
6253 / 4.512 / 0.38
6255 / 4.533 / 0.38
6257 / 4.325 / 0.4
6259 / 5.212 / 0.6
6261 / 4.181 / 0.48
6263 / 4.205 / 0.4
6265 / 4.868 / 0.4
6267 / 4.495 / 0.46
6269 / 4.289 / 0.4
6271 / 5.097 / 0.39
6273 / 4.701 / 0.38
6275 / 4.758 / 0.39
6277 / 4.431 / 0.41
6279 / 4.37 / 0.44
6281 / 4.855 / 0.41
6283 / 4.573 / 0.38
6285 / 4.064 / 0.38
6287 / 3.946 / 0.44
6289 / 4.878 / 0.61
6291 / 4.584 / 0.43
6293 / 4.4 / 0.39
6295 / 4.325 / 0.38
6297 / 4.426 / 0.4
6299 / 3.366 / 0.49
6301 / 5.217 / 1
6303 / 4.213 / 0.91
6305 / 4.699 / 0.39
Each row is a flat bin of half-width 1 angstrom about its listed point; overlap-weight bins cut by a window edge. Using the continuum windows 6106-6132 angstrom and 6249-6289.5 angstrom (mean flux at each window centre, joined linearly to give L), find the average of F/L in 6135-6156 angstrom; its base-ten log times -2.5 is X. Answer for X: 0.06 mag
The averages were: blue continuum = 4.51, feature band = 4.26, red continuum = 4.53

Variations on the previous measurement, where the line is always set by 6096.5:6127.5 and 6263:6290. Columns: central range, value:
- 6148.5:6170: 0.03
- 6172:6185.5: 0.08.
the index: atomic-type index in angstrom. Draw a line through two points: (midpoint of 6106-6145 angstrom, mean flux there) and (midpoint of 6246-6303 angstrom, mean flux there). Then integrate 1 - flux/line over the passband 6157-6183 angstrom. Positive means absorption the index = 0.2 angstrom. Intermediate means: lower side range 4.44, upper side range 4.5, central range 4.42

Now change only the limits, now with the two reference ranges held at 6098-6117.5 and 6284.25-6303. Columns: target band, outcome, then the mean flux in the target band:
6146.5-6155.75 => 0.6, 4.15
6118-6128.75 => 0.0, 4.47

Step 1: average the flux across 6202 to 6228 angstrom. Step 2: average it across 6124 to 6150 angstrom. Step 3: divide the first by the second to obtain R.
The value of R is 1.07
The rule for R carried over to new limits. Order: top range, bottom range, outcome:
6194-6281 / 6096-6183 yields 1.04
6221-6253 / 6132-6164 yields 1.09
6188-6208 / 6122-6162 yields 1.04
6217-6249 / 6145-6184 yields 1.07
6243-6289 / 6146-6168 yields 1.07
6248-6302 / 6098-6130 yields 1.01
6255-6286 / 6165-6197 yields 1.03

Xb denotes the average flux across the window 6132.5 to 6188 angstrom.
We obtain 4.34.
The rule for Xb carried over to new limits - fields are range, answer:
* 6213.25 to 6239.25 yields 4.74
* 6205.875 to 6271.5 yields 4.55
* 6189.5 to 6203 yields 4.59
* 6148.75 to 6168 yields 4.32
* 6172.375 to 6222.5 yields 4.4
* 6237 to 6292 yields 4.49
